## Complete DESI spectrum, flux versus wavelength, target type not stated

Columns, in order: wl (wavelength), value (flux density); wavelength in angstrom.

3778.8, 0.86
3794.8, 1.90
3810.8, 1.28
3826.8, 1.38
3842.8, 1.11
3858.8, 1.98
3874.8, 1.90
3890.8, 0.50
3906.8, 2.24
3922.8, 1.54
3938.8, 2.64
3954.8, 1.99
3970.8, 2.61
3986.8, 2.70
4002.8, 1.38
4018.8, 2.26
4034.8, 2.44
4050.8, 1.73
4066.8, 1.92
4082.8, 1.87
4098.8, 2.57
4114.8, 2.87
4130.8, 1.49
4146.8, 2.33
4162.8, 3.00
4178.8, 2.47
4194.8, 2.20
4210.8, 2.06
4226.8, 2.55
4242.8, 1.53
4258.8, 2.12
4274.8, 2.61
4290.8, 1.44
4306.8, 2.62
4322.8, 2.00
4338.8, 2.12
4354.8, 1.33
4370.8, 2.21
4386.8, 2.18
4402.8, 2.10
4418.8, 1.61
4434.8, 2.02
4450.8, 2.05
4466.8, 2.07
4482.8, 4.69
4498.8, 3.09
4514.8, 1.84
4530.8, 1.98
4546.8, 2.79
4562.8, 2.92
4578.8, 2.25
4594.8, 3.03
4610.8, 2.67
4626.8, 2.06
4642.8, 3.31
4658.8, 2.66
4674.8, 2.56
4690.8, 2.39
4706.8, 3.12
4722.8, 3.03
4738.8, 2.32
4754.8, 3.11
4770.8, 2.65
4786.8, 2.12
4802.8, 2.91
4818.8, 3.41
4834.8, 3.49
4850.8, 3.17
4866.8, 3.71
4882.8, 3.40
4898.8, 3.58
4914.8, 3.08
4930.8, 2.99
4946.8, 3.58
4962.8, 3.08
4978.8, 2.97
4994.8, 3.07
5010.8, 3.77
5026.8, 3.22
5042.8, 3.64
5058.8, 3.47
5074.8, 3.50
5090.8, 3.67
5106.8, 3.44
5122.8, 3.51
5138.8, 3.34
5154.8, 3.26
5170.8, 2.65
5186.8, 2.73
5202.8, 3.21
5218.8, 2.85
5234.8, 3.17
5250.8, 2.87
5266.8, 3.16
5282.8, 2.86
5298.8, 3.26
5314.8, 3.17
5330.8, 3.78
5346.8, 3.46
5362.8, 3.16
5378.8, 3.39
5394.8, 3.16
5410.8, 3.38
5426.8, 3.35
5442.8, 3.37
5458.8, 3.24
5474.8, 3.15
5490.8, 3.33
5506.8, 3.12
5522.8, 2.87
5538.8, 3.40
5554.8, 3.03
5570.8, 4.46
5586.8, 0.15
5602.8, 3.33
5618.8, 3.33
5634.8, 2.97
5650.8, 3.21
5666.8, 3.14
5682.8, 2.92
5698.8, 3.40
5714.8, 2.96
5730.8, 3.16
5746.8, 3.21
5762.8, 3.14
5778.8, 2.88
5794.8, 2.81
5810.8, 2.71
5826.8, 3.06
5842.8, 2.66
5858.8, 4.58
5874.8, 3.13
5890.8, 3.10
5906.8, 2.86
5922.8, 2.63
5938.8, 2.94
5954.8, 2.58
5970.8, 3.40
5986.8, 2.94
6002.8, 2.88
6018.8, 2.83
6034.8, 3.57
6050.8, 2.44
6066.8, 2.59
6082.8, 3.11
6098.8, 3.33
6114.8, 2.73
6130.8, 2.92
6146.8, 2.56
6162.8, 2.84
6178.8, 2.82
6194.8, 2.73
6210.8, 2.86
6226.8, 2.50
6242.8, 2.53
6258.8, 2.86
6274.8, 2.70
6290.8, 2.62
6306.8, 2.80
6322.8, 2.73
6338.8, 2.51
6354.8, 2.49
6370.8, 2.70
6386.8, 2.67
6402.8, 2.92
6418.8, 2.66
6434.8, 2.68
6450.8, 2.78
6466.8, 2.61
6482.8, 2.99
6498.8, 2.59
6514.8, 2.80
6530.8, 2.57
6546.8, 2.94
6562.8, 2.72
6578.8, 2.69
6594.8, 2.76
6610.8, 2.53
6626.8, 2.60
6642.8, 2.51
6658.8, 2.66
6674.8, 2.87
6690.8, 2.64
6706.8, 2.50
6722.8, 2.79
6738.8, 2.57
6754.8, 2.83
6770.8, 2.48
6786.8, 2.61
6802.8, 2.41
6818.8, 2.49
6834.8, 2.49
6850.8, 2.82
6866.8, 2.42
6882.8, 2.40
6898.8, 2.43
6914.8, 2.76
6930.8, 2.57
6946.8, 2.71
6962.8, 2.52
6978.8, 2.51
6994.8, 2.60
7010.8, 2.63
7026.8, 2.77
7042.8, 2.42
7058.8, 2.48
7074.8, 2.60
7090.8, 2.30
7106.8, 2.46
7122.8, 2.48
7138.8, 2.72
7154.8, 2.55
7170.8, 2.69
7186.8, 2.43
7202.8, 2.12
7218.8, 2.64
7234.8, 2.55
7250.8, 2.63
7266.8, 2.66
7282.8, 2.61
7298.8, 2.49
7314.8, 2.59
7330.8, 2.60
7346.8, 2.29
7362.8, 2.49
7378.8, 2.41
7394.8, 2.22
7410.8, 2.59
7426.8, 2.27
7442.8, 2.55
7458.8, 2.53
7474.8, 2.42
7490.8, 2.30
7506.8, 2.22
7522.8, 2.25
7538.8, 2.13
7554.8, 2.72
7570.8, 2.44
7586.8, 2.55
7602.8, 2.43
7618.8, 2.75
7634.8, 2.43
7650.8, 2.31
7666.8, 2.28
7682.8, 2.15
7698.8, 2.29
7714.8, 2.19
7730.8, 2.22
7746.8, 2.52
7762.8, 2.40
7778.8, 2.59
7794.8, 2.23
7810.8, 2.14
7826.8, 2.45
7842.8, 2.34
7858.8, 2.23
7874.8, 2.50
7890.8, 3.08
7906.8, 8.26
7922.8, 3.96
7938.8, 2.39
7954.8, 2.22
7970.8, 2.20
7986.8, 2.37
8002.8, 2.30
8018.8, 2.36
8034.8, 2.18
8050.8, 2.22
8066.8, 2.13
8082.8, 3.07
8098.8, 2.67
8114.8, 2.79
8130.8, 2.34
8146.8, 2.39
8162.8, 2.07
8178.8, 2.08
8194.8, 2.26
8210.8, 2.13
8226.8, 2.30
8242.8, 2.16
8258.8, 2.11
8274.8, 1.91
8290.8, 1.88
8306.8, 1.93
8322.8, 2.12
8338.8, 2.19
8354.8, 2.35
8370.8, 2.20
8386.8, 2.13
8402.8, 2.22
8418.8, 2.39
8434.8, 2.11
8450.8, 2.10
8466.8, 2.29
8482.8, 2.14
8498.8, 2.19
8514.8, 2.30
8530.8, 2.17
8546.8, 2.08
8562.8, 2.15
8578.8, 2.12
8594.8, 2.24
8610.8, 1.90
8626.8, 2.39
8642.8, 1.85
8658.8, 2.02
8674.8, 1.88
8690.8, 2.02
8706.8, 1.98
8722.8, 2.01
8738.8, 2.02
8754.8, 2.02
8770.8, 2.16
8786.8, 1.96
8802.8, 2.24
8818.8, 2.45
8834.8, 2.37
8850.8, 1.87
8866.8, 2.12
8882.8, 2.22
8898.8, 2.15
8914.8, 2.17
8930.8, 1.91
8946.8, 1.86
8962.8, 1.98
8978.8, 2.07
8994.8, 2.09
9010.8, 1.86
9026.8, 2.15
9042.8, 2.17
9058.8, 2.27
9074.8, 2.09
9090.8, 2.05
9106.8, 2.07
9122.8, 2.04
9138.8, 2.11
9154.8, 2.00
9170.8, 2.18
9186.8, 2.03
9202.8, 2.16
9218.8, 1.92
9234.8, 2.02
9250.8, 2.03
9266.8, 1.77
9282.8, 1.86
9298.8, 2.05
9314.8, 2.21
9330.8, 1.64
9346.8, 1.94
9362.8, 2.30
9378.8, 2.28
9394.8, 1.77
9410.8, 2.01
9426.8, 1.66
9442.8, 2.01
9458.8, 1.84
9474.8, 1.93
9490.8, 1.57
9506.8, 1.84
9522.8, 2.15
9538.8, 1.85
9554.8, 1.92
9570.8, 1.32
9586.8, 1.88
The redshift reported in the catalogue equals 0.204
